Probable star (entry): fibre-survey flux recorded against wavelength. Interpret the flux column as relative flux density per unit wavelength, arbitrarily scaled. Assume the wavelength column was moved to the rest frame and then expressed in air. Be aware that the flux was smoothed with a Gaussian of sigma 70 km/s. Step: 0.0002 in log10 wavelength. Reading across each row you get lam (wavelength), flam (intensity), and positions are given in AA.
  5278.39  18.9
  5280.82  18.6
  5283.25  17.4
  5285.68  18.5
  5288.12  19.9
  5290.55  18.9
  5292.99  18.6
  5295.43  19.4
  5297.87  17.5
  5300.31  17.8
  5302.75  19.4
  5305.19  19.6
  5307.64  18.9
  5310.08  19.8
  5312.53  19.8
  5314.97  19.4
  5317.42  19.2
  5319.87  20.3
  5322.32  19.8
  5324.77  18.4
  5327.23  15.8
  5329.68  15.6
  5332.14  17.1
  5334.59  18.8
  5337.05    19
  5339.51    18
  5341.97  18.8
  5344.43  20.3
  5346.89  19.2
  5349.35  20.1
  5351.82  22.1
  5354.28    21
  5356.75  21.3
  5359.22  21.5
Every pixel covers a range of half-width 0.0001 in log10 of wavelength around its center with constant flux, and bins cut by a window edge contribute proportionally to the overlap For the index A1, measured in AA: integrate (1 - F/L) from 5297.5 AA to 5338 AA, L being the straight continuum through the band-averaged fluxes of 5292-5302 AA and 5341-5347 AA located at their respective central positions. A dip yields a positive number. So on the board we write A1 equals 0.52 AA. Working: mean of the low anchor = 18.4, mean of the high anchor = 19.5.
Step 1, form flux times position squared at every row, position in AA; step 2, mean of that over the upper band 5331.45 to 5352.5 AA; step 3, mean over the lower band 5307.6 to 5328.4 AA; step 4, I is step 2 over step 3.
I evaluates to 1.02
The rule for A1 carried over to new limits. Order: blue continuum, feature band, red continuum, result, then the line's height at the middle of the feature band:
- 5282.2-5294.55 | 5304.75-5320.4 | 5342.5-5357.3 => -0.09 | 19.4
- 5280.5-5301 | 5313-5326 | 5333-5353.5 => -0.25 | 19.1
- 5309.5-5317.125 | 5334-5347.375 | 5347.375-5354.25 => 0.99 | 20.5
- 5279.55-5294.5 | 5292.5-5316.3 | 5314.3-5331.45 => -0.72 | 18.5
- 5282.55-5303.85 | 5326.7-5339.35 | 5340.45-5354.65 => 1.51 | 19.8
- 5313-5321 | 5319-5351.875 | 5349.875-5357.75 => 2.93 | 20.5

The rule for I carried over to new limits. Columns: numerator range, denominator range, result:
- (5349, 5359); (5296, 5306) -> 1.17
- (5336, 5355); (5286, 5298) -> 1.07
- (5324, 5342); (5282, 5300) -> 0.96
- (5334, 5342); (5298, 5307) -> 1.01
